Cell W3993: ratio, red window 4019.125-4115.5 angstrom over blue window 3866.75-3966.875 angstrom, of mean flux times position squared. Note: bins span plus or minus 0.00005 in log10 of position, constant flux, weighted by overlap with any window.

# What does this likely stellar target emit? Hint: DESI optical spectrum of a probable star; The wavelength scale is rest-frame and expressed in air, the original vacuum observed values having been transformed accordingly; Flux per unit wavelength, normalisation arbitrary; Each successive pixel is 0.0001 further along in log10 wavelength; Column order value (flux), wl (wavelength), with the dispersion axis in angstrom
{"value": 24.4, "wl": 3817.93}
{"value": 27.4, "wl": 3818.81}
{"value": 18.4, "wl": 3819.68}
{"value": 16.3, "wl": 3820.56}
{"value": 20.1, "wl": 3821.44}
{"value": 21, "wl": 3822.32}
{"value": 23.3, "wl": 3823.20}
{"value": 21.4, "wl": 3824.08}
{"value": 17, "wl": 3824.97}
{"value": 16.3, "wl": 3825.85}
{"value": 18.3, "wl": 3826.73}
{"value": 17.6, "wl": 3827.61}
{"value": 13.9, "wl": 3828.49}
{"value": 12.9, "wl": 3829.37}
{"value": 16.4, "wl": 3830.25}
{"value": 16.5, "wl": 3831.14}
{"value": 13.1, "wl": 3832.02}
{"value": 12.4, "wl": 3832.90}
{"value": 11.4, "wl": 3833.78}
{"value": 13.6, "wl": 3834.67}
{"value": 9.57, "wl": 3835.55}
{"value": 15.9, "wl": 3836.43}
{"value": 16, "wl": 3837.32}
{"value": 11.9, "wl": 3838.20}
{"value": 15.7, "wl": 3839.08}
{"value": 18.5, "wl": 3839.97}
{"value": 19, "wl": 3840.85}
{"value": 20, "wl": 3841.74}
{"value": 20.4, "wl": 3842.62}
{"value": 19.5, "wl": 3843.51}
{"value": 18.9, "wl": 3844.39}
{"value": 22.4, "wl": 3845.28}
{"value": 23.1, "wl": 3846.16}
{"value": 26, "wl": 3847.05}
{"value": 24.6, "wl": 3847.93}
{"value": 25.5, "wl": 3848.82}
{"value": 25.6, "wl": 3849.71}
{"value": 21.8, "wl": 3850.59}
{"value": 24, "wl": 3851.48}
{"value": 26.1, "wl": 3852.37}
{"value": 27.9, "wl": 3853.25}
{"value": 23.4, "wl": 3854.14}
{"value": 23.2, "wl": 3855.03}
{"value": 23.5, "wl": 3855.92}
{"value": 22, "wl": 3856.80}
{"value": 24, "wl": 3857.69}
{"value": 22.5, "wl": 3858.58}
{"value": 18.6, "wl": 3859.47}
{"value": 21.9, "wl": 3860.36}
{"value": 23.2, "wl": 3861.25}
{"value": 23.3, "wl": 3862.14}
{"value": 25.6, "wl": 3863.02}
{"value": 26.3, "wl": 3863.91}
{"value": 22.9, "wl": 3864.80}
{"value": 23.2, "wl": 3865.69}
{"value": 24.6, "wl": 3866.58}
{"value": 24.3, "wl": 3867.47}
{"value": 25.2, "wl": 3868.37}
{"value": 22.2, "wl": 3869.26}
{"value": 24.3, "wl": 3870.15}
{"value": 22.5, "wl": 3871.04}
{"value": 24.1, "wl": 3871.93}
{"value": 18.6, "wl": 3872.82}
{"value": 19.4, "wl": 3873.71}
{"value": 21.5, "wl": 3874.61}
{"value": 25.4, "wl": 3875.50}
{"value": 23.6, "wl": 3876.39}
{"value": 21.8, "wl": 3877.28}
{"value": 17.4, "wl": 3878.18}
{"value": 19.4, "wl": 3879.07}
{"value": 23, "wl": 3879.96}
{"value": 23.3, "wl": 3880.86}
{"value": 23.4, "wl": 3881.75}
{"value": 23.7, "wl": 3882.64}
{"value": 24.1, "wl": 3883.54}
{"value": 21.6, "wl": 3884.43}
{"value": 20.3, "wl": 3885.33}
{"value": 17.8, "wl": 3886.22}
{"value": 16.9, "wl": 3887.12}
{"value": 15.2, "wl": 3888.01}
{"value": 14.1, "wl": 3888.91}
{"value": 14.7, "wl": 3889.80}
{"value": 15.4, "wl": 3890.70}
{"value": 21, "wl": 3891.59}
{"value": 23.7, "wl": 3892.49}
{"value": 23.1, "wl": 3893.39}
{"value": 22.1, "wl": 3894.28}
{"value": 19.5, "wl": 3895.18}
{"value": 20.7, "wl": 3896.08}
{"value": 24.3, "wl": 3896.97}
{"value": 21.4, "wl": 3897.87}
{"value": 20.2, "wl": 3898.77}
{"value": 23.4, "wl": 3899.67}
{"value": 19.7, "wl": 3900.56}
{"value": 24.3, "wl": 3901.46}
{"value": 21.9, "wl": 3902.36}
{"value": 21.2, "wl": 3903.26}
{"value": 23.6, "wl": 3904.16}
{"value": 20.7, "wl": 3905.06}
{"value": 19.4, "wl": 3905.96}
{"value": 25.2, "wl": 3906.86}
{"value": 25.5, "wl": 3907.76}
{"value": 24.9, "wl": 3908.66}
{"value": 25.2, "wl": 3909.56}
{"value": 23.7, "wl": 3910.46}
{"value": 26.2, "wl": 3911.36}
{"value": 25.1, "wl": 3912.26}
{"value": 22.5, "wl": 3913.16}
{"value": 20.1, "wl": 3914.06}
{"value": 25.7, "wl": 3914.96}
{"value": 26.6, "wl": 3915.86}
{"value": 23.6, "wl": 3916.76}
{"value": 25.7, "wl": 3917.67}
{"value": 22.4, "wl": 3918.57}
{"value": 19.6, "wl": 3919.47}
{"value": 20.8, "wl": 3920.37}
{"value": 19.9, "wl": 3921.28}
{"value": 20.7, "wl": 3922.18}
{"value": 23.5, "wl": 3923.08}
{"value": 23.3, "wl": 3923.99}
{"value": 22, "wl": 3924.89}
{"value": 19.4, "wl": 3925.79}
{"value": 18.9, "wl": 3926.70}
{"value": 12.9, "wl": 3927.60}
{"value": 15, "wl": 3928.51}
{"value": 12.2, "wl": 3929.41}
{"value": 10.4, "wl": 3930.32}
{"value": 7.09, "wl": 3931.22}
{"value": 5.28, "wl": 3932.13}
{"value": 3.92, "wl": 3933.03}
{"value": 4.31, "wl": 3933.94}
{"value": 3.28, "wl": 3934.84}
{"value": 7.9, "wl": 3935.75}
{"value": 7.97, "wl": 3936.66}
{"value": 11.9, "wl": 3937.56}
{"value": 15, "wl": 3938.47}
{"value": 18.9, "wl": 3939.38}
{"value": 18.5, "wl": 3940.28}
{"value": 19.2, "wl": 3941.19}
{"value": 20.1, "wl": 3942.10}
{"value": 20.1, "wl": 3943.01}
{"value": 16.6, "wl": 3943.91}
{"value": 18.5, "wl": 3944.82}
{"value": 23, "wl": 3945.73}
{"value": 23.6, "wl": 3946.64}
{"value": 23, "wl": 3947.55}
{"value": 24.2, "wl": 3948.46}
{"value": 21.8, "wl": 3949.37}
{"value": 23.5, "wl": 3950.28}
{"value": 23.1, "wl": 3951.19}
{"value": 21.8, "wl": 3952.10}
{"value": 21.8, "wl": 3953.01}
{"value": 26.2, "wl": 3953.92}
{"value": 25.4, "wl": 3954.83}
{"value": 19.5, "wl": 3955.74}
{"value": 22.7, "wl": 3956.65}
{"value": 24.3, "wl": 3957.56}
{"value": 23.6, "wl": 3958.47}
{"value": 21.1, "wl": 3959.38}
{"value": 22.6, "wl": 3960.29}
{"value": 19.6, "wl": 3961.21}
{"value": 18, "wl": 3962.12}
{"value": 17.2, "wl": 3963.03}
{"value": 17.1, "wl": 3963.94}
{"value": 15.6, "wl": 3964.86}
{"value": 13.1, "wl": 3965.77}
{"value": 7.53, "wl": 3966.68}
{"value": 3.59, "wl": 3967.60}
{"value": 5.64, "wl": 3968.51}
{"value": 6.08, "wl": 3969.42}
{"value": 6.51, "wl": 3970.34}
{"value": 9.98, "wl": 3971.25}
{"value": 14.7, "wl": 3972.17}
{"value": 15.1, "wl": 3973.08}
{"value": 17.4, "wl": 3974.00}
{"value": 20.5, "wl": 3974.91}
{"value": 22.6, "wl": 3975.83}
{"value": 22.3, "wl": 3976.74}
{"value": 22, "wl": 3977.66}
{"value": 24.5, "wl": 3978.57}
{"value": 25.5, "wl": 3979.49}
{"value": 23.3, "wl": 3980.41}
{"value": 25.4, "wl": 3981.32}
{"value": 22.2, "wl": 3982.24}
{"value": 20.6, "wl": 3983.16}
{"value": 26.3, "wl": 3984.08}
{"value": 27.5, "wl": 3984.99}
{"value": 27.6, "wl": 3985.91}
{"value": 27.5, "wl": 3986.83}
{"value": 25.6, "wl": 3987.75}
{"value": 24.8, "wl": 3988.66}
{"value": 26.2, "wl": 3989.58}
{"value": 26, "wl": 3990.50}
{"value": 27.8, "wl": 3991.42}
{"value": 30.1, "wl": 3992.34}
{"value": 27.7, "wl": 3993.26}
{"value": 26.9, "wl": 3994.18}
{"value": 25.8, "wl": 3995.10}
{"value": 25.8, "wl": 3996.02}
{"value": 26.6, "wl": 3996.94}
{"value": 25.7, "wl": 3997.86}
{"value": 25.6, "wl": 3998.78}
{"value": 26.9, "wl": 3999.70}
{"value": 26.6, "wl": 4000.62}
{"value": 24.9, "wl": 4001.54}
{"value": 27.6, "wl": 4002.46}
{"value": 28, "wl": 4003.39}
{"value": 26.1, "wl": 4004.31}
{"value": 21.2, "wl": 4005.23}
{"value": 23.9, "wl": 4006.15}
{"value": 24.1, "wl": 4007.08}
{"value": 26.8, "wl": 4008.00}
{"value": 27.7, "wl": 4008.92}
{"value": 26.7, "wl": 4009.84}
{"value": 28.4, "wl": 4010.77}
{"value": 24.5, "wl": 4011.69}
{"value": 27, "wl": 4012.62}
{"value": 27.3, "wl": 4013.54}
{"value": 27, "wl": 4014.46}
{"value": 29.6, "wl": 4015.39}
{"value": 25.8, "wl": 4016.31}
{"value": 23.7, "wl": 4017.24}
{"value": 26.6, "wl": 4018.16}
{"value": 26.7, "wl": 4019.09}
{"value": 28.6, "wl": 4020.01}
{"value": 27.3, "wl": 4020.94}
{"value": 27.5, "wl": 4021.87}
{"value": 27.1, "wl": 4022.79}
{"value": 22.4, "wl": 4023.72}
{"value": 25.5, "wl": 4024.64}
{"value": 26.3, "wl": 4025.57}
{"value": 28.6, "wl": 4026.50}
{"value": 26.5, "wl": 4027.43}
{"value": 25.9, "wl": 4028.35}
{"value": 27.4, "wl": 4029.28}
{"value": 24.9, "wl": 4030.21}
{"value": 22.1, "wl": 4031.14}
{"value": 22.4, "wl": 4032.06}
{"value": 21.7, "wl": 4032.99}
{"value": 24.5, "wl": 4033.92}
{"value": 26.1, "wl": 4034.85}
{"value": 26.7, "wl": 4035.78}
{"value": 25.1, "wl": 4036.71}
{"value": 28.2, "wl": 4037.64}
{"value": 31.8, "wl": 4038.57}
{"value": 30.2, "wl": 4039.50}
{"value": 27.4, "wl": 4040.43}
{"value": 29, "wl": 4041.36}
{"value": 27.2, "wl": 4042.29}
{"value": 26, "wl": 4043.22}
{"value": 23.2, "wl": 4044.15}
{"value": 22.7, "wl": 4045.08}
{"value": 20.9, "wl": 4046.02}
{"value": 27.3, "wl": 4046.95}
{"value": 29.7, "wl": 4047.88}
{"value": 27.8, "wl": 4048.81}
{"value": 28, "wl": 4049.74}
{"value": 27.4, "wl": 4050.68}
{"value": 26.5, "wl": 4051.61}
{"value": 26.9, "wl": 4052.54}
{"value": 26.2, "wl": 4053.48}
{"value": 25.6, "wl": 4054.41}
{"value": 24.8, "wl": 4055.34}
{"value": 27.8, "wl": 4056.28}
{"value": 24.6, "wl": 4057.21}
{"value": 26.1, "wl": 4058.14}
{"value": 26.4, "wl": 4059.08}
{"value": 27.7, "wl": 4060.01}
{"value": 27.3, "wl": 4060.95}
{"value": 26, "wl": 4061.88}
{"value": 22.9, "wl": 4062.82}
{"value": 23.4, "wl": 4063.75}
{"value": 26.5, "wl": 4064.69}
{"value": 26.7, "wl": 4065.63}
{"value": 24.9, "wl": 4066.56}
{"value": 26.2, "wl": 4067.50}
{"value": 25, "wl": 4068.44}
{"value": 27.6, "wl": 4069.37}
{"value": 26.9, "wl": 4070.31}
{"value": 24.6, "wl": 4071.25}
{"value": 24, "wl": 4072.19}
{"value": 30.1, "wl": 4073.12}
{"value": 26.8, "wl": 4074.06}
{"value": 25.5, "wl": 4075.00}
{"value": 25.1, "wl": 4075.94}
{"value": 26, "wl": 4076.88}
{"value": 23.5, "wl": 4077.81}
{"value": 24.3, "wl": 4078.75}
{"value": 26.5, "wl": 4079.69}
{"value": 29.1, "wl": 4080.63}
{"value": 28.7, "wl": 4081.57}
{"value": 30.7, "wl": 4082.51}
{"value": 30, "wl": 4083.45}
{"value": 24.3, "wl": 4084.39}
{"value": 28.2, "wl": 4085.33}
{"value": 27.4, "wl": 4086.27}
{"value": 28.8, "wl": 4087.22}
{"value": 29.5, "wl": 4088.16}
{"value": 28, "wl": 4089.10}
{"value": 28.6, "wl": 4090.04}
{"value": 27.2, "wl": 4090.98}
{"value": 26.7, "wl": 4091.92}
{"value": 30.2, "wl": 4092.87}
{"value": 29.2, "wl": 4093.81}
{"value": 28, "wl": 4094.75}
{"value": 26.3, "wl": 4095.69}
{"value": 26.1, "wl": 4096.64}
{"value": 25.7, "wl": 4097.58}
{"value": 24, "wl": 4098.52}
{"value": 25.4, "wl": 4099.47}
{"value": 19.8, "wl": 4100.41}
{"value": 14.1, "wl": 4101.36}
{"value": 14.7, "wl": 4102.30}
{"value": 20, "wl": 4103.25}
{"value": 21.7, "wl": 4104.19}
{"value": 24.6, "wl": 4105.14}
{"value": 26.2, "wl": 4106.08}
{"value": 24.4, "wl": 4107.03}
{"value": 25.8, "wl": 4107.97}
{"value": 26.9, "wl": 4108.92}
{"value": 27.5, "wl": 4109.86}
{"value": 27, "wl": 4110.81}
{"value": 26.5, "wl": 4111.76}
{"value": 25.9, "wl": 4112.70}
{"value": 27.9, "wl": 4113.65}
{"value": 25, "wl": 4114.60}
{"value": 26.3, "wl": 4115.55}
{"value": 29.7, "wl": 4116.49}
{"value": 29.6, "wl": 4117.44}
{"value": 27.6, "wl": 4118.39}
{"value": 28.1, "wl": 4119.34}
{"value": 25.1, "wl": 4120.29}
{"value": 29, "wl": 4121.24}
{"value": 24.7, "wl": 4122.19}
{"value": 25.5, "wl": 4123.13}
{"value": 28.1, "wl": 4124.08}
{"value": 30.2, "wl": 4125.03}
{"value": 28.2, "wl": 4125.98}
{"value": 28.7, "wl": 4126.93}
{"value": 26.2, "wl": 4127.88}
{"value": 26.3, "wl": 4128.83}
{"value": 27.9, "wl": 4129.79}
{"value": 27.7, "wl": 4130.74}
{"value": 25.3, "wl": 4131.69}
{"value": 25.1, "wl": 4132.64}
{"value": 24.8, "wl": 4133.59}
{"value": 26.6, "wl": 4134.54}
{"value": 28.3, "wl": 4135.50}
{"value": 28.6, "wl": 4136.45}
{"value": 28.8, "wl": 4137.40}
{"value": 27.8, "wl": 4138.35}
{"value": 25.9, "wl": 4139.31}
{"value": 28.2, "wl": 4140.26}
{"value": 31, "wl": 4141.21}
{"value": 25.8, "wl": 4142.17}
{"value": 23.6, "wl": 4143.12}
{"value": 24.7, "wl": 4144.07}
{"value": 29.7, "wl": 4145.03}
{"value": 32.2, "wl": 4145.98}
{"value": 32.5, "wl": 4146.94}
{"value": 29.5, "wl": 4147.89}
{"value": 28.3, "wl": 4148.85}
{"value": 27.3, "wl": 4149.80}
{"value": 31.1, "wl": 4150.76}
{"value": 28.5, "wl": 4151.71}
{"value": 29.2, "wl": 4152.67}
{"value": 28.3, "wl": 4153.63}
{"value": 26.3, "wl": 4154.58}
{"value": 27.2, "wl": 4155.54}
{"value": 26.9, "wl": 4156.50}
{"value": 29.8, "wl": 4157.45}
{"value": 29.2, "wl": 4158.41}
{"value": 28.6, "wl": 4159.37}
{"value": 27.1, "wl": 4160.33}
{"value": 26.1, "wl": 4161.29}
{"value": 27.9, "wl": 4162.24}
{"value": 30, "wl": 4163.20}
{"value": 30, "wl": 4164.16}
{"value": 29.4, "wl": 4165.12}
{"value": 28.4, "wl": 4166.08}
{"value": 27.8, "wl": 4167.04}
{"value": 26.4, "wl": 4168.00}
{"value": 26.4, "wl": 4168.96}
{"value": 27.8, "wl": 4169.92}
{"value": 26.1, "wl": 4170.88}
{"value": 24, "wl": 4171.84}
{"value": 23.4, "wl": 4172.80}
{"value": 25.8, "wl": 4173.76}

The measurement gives 1.41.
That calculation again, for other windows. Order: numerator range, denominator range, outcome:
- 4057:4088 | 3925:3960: 1.63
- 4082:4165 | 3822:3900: 1.50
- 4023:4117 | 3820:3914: 1.38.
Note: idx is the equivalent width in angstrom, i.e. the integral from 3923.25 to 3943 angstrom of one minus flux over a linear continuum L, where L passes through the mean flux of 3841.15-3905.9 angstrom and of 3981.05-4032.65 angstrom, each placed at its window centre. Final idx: 8.55 angstrom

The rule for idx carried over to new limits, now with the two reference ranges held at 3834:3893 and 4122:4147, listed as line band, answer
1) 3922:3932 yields 2.8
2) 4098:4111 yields 1.9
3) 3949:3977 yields 6.9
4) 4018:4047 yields -1.1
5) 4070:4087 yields -0.4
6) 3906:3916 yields -0.9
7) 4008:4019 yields -0.9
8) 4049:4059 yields -0.3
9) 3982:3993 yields -0.9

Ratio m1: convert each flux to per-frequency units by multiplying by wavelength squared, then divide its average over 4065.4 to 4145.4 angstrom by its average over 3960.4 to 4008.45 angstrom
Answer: 1.3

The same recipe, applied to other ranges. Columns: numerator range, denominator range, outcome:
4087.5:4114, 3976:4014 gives 1.03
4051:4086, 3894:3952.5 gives 1.46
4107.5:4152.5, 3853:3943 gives 1.53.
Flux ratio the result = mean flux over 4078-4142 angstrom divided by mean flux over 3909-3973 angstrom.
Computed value 1.49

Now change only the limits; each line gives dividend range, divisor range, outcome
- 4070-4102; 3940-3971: 1.42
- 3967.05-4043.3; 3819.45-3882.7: 1.18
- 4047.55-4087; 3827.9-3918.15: 1.25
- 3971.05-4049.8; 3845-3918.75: 1.13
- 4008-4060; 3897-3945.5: 1.40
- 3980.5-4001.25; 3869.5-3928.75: 1.21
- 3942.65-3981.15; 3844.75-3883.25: 0.82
